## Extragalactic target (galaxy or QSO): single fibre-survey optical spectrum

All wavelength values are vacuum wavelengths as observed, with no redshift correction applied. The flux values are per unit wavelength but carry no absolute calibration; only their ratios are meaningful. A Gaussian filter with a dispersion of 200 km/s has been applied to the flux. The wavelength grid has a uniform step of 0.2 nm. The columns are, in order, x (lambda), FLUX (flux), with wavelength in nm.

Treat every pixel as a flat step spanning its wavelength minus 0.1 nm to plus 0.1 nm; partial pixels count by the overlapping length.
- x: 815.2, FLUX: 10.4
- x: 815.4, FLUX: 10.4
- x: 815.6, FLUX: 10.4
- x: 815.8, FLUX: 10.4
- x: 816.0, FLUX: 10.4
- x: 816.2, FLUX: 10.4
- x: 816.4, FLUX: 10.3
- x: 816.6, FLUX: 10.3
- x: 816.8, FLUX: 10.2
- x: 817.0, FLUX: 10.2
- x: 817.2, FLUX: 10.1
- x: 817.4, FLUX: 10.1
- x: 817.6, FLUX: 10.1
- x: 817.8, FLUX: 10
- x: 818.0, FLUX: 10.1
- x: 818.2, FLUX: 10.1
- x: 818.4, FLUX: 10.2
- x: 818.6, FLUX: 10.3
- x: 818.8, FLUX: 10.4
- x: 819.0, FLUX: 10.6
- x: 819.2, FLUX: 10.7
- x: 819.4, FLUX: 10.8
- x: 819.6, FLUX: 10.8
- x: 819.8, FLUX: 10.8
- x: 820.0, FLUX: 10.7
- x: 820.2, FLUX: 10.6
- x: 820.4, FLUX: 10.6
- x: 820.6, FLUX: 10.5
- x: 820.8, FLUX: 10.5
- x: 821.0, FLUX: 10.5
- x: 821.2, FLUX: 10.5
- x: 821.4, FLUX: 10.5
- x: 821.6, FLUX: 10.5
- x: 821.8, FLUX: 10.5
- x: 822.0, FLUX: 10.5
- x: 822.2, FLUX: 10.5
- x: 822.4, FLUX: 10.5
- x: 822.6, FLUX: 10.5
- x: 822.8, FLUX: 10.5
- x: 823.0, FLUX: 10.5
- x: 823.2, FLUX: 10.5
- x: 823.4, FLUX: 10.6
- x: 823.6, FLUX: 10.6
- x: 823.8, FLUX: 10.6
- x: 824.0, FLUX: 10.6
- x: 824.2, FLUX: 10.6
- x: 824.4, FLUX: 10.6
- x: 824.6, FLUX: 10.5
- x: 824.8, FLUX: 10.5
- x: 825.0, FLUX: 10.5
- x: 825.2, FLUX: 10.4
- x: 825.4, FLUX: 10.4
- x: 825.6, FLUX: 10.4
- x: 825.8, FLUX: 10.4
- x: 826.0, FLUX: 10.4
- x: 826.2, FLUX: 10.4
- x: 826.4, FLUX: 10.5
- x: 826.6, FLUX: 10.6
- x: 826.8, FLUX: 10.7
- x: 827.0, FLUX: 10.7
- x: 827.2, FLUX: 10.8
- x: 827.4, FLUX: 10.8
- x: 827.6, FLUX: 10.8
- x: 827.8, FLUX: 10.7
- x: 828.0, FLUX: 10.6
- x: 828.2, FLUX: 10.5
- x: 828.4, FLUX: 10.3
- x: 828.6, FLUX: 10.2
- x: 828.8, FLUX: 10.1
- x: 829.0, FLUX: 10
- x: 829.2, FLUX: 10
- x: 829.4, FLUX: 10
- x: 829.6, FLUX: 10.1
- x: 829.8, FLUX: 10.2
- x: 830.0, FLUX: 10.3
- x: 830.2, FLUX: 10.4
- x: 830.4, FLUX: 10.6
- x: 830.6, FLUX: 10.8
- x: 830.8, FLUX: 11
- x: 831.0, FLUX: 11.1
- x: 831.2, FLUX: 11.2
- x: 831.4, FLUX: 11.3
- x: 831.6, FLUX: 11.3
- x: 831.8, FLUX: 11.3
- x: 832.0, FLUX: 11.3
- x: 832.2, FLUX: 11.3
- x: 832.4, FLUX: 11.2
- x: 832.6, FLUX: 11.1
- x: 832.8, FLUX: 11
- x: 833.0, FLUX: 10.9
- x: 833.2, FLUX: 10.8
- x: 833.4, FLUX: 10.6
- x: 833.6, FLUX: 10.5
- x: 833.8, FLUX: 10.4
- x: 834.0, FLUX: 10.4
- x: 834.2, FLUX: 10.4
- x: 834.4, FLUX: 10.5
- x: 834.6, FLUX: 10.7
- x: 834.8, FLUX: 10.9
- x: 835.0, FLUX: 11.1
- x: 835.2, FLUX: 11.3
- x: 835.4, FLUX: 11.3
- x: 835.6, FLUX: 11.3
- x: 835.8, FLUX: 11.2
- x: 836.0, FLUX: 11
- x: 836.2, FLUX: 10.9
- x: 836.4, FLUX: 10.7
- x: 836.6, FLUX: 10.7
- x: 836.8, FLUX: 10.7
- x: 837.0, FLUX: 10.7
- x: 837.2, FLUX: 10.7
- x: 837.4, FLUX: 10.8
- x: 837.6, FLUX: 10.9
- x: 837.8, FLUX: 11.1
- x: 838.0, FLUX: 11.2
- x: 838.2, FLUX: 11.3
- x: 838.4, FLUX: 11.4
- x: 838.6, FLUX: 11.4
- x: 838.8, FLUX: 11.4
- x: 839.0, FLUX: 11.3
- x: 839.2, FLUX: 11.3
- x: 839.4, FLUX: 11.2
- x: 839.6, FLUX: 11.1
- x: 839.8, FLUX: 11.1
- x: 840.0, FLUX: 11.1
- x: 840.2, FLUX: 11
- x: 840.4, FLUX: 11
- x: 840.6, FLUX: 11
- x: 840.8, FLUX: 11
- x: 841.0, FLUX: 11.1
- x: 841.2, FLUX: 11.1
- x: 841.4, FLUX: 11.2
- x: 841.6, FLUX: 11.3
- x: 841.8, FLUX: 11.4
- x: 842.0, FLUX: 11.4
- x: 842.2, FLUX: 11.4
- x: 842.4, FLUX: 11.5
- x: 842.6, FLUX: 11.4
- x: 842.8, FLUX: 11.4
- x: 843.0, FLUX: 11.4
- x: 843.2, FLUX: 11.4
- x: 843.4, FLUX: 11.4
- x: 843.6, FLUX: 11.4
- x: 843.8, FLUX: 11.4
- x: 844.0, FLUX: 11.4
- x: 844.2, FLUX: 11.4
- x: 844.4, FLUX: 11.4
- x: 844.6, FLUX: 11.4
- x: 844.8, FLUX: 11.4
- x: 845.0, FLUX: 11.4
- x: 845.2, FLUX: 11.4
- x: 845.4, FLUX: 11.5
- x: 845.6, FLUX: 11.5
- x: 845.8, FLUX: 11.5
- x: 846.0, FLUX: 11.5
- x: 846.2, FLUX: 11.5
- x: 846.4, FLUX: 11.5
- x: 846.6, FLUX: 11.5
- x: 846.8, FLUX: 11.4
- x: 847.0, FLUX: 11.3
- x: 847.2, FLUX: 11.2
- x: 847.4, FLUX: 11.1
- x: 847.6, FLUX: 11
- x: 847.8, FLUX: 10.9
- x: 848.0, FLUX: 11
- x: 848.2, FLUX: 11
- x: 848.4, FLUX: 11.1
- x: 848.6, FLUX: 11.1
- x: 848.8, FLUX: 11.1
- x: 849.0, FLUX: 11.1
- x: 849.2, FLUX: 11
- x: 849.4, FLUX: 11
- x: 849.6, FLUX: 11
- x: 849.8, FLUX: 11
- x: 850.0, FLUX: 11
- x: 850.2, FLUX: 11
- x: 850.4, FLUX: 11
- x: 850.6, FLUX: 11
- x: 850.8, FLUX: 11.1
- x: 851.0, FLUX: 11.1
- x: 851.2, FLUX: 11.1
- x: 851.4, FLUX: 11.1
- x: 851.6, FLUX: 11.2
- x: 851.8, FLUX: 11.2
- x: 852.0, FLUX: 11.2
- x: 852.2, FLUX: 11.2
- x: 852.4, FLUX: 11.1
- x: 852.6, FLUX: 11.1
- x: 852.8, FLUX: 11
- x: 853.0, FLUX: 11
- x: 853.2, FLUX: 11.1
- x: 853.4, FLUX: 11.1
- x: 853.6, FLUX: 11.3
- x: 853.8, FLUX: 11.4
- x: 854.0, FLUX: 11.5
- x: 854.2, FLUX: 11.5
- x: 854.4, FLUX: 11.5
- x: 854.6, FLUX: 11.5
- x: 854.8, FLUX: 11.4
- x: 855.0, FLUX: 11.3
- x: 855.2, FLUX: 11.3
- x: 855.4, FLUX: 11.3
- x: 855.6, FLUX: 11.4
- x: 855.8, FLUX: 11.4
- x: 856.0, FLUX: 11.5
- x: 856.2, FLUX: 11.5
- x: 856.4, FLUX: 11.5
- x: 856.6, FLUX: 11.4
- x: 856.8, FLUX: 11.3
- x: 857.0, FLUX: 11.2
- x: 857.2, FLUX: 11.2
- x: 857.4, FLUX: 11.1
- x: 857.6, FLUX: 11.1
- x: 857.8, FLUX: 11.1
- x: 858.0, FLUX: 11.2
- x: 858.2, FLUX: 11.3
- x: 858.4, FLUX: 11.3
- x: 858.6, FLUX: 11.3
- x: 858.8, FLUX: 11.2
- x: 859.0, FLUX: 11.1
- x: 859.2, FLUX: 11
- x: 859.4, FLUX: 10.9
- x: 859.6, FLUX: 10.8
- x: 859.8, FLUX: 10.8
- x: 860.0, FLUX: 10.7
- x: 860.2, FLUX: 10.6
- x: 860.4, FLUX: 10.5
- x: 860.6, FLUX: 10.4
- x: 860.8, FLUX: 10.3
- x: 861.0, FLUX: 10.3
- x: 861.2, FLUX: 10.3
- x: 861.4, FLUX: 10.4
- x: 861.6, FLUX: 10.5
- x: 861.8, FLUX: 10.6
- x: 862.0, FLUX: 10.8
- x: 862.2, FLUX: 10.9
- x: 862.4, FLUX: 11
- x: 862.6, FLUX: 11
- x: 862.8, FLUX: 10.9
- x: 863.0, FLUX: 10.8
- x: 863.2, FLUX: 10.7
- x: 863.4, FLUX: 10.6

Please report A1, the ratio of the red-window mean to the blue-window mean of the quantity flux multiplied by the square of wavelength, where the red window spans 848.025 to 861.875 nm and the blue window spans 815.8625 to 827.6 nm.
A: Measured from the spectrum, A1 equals 1.14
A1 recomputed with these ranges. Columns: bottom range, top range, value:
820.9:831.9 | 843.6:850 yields 1.12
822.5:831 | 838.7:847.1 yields 1.12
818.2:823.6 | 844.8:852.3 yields 1.13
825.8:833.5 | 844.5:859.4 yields 1.11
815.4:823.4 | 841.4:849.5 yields 1.15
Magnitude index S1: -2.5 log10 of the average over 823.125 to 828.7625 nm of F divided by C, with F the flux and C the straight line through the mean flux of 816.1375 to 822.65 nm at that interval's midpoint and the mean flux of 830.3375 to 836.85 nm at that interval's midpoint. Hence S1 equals 0.01 mag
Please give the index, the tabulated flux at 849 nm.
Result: 11.1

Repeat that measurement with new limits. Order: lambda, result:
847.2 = 11.2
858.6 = 11.3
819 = 10.6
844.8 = 11.4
